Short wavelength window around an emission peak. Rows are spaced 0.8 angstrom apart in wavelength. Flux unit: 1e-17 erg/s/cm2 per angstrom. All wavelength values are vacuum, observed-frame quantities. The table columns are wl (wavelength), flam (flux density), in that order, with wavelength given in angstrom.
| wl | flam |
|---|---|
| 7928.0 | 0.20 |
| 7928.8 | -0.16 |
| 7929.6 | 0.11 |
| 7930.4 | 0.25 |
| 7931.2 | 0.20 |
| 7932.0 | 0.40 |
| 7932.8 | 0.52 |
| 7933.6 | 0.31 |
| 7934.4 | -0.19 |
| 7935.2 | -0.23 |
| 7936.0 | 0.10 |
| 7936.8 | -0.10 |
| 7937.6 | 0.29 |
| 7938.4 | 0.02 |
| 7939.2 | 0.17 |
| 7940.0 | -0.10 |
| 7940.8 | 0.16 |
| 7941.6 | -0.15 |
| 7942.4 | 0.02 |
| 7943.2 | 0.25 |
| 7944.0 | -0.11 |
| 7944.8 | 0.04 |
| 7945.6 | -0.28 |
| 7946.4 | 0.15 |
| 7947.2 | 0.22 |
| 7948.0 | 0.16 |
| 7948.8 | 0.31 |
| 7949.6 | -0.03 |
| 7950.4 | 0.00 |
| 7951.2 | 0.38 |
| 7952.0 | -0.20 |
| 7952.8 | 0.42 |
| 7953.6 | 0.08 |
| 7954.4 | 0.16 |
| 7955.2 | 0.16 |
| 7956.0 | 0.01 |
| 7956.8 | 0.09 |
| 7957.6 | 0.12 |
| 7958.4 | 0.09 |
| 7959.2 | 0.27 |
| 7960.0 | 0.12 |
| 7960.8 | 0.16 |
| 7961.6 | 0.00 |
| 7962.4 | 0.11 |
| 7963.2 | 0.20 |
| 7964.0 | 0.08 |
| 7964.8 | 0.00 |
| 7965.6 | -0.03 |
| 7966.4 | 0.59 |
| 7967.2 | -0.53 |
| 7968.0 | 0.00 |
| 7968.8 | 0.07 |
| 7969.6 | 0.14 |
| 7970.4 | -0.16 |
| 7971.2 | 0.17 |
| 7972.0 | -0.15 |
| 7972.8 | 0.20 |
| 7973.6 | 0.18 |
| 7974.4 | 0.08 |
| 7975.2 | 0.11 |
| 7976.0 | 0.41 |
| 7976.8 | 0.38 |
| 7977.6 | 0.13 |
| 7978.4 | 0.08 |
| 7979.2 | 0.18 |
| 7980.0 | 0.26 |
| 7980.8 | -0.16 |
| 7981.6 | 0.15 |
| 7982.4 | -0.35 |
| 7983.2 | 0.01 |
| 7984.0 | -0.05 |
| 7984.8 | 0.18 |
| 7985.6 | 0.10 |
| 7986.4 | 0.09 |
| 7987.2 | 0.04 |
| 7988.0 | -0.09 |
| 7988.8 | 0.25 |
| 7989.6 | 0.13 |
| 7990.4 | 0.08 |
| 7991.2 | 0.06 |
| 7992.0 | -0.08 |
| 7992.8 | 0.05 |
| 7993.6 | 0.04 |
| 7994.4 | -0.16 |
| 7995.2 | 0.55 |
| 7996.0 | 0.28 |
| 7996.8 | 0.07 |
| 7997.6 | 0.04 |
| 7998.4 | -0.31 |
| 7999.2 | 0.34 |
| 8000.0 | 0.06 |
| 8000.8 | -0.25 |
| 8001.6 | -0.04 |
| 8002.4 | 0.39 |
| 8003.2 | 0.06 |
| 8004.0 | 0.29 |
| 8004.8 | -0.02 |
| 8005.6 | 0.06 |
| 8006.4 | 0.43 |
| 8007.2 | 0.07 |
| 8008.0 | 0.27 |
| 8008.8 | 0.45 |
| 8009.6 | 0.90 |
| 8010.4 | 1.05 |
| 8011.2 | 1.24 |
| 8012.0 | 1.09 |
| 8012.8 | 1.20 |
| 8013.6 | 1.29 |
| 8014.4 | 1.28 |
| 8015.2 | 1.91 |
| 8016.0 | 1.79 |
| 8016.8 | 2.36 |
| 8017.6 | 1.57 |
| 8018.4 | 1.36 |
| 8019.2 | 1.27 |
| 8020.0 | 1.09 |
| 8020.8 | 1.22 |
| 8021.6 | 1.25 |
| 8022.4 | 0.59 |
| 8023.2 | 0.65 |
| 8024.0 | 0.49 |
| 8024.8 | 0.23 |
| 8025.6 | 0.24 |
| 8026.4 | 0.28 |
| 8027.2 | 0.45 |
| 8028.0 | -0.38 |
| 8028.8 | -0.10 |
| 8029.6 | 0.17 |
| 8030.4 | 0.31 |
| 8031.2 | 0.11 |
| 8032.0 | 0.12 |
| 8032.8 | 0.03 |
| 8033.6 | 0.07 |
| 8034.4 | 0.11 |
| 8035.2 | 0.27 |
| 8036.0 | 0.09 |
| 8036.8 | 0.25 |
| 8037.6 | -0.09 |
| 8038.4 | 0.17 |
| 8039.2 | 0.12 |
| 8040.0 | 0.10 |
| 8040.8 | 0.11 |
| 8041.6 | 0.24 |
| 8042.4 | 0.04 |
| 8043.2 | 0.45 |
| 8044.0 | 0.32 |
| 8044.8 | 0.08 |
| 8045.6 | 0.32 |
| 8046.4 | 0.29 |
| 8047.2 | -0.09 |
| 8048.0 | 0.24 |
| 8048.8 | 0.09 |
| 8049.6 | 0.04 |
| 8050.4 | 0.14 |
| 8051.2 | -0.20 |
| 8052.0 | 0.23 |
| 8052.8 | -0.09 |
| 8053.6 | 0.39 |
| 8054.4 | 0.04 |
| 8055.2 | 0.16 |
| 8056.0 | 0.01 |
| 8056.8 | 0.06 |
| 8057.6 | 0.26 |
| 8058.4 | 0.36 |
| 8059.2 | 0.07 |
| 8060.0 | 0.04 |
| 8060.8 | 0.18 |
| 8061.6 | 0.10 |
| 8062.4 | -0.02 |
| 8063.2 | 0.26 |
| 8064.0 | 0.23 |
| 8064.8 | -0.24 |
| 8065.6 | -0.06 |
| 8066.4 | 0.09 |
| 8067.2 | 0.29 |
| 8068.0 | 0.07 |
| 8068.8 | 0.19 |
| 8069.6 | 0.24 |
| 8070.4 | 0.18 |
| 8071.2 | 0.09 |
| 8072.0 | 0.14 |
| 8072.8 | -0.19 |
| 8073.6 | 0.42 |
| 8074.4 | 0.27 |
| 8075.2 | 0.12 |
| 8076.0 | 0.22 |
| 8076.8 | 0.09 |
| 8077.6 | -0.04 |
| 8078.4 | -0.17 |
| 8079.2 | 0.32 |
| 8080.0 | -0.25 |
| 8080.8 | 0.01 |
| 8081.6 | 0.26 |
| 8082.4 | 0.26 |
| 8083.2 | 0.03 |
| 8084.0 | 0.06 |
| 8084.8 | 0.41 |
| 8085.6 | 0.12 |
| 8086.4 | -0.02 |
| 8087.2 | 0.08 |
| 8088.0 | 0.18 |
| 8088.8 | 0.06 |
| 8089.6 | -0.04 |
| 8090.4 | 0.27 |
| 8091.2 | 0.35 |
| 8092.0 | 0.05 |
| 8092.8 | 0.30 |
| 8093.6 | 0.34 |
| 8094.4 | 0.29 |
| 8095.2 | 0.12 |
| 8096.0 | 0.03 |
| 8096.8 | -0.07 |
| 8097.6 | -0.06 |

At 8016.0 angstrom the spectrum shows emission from [O II]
